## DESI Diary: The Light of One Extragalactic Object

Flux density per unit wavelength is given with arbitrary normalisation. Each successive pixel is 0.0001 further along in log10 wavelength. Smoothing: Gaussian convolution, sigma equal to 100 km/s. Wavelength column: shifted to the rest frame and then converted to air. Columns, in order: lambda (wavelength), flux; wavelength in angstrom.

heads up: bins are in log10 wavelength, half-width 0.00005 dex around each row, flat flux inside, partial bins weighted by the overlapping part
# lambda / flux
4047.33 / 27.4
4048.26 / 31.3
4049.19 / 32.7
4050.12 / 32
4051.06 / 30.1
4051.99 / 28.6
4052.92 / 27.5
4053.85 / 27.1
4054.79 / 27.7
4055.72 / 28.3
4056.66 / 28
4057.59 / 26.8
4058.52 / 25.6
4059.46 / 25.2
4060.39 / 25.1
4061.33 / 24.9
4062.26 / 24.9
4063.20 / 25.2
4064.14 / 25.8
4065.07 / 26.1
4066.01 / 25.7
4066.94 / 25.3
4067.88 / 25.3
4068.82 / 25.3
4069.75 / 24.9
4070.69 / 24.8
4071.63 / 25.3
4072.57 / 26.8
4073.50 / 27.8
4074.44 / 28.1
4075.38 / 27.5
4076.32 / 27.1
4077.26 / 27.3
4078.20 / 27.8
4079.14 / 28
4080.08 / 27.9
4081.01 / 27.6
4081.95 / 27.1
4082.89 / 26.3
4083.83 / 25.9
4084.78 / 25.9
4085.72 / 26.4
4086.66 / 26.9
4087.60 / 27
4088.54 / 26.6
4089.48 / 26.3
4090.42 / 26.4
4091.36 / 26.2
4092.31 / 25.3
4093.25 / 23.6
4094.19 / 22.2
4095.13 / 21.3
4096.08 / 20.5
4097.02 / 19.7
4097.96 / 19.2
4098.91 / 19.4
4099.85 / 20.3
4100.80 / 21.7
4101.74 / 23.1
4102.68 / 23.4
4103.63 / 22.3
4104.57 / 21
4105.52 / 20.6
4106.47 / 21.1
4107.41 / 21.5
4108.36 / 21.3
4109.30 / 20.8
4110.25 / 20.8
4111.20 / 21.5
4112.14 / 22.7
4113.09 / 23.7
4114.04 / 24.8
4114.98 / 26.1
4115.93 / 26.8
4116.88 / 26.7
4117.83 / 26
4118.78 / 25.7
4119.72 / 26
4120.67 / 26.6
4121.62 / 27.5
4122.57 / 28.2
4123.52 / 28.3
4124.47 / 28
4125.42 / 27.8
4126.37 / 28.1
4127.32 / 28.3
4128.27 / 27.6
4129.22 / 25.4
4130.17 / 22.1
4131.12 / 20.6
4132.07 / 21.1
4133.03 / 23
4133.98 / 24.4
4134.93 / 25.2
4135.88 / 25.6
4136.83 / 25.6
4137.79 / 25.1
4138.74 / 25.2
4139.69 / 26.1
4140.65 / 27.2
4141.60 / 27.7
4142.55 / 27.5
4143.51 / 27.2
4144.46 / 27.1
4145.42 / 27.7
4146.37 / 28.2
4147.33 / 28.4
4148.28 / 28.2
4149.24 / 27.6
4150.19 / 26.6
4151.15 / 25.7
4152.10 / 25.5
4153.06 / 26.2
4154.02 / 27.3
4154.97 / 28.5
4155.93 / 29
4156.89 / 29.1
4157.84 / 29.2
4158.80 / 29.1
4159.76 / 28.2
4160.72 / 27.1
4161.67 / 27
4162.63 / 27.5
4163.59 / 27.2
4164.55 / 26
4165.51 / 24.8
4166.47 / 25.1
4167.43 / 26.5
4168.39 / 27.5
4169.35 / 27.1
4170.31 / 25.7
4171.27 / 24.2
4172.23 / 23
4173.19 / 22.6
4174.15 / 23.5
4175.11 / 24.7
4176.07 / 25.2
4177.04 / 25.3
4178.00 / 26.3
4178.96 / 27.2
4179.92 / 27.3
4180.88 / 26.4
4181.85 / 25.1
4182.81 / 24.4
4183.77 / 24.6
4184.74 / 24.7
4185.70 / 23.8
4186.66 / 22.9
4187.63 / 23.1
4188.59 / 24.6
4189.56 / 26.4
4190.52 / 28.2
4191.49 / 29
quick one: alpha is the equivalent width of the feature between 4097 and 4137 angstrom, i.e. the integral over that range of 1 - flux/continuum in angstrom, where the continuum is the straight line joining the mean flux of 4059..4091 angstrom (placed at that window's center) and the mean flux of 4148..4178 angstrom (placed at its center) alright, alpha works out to 3.6 angstrom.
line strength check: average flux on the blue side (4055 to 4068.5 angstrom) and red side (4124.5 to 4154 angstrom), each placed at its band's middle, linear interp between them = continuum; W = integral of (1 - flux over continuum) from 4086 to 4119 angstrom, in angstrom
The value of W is 3.55 angstrom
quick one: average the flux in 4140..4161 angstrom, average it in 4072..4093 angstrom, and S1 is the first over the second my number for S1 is 1.03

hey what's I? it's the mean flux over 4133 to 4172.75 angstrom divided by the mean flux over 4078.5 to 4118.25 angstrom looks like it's 1.1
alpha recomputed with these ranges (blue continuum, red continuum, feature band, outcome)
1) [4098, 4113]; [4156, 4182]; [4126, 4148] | -1.86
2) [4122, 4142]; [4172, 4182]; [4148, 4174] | -1.31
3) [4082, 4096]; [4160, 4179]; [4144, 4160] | -1.33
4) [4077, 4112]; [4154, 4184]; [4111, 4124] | -0.69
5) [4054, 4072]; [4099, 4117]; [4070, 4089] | -1.77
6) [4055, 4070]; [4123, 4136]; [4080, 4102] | 1.22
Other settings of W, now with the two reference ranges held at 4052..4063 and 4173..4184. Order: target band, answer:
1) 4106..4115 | 1.3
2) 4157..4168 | -0.7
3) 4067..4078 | 0.0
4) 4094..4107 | 2.5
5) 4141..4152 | -0.7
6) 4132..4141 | 0.3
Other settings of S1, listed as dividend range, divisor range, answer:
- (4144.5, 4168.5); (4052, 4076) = 1.04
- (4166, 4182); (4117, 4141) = 0.99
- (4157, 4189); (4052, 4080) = 0.97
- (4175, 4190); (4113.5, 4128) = 0.93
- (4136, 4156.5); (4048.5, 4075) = 1.01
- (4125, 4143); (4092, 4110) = 1.19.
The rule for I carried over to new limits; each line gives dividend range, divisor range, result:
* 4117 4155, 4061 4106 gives 1.06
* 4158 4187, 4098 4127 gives 1.07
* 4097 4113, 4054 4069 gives 0.82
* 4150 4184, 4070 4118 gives 1.08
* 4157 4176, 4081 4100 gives 1.08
